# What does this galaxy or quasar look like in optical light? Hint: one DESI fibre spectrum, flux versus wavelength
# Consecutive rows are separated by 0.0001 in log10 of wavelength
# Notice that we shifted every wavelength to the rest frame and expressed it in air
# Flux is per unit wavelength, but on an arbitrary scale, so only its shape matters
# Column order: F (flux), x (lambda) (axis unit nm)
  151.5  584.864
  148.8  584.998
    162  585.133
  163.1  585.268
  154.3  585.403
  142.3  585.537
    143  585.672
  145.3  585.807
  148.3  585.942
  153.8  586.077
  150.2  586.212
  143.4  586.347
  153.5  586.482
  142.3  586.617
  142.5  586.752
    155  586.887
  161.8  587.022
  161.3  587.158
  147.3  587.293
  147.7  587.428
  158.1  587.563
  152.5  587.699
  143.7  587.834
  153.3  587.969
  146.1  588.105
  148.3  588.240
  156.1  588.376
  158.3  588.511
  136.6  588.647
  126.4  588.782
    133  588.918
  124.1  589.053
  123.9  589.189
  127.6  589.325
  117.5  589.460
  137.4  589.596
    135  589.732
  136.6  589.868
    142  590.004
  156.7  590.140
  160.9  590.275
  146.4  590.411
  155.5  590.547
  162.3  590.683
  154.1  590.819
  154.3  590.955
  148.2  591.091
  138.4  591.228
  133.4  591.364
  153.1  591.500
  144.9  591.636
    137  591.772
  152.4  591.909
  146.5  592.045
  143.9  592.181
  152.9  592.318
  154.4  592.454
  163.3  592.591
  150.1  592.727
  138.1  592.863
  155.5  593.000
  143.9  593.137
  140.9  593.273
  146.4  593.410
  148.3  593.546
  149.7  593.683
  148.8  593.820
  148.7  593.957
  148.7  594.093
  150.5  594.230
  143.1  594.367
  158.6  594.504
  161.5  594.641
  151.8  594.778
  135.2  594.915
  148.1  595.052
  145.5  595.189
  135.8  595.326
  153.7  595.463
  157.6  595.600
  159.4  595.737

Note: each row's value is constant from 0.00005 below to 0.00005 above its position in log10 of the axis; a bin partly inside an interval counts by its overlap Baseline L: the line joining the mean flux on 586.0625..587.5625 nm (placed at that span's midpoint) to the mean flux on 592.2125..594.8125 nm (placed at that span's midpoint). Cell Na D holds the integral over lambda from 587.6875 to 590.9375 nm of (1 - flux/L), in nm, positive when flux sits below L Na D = 0.16 nm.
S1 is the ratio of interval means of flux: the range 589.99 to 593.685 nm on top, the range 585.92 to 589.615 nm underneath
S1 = 1.0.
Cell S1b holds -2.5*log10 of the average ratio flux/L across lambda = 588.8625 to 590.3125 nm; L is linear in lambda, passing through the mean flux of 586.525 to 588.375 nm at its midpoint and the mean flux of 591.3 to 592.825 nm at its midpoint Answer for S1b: 0.11 mag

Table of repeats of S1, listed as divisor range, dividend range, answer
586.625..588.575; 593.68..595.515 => 0.98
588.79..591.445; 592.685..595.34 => 1.05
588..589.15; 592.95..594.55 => 1.05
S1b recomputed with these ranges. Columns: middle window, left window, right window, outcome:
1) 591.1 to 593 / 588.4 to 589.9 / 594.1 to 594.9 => -0.03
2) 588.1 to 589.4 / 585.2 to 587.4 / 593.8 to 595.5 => 0.09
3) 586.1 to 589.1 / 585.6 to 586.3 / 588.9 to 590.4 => -0.04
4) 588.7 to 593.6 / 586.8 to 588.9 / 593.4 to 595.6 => 0.04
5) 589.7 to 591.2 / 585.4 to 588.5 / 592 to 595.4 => -0.01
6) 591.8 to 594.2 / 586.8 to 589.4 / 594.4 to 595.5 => -0.01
